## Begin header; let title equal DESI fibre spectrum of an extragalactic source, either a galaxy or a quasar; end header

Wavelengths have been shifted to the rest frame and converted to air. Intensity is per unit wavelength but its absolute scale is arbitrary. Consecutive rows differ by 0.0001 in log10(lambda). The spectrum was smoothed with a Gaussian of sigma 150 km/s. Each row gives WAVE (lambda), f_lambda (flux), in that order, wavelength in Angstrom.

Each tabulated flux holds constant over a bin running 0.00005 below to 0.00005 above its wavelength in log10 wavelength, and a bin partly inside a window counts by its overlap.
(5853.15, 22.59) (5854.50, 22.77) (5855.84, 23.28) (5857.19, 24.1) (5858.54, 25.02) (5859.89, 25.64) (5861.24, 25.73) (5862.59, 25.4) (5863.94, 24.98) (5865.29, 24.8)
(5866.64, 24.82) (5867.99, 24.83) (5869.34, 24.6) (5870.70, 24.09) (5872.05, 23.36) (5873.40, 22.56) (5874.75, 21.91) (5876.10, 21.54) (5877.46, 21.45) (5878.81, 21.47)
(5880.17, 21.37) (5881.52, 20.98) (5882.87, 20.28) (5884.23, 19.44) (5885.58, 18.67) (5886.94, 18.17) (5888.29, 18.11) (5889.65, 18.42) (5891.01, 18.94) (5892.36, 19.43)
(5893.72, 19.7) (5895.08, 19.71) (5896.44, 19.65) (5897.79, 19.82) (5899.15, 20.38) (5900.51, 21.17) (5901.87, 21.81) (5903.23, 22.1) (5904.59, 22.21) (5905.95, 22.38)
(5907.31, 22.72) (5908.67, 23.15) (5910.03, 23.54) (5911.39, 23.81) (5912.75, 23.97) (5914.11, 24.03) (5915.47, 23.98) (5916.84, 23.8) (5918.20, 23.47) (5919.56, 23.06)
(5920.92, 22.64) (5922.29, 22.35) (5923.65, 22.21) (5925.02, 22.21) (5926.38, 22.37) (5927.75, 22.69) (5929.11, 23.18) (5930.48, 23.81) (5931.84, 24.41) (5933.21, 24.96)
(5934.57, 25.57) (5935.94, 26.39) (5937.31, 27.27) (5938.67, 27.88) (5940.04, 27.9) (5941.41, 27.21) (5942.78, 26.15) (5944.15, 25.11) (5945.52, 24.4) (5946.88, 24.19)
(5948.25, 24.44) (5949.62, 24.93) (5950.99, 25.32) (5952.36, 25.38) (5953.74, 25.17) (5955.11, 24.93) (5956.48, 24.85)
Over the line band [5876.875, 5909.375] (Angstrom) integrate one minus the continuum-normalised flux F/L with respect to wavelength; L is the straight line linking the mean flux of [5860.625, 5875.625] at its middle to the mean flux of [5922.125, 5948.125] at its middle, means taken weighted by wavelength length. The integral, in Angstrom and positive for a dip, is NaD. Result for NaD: 5.3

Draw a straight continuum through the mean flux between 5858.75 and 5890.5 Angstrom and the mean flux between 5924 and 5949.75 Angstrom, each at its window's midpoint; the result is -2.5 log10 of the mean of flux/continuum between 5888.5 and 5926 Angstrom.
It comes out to 0.09 mag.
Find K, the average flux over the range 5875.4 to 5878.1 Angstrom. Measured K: 21.5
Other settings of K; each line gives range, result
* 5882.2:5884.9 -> 19.8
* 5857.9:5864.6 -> 25.4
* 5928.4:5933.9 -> 24.1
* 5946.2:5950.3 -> 24.5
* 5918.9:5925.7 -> 22.5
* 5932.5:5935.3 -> 25.3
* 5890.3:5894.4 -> 19.3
